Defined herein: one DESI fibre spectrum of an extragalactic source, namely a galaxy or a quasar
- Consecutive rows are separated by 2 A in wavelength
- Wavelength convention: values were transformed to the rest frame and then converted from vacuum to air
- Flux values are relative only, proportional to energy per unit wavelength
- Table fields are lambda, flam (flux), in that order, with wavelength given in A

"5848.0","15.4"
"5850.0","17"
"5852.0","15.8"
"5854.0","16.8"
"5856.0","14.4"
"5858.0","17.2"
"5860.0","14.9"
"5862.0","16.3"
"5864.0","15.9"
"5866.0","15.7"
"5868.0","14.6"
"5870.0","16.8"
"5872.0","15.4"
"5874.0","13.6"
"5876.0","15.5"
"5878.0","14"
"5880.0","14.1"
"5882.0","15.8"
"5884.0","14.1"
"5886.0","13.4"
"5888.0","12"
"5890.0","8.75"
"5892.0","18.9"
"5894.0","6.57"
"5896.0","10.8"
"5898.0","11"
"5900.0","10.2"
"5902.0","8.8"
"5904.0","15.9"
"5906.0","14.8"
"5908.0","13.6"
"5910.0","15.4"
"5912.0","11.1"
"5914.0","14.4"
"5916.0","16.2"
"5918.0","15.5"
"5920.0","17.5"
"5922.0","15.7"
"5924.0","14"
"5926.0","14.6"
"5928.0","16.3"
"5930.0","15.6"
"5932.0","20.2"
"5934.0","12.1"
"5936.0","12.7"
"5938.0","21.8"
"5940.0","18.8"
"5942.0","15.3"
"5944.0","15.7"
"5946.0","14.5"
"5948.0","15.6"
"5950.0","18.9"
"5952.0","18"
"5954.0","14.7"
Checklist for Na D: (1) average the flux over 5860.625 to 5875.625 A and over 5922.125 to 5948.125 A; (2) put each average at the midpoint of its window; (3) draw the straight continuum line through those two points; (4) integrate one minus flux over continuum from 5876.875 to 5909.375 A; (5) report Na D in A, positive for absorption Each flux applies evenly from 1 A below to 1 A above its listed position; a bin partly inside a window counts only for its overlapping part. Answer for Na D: 6.1 A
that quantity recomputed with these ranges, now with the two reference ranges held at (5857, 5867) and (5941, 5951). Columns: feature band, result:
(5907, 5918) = 1.19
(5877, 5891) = 2.48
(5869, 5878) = 0.46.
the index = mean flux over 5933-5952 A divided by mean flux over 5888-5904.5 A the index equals 1.4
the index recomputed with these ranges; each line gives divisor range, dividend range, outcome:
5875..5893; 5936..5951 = 1.20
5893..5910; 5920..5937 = 1.31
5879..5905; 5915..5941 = 1.32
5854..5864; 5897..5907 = 0.77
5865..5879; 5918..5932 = 1.06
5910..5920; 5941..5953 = 1.11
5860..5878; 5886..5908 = 0.78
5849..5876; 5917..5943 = 1.03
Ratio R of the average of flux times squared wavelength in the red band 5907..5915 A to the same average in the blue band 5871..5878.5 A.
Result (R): 0.94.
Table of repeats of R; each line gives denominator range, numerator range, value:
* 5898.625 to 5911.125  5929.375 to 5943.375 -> 1.29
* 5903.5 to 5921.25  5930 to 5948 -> 1.10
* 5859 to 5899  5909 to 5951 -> 1.16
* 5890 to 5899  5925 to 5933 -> 1.47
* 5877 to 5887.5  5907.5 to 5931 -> 1.07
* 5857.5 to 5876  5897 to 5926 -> 0.91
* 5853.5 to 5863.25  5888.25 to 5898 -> 0.72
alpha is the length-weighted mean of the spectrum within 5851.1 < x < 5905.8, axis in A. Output 14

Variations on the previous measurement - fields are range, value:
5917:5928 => 15.5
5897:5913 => 12.6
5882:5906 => 12.1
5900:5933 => 14.8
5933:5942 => 16.2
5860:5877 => 15.4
